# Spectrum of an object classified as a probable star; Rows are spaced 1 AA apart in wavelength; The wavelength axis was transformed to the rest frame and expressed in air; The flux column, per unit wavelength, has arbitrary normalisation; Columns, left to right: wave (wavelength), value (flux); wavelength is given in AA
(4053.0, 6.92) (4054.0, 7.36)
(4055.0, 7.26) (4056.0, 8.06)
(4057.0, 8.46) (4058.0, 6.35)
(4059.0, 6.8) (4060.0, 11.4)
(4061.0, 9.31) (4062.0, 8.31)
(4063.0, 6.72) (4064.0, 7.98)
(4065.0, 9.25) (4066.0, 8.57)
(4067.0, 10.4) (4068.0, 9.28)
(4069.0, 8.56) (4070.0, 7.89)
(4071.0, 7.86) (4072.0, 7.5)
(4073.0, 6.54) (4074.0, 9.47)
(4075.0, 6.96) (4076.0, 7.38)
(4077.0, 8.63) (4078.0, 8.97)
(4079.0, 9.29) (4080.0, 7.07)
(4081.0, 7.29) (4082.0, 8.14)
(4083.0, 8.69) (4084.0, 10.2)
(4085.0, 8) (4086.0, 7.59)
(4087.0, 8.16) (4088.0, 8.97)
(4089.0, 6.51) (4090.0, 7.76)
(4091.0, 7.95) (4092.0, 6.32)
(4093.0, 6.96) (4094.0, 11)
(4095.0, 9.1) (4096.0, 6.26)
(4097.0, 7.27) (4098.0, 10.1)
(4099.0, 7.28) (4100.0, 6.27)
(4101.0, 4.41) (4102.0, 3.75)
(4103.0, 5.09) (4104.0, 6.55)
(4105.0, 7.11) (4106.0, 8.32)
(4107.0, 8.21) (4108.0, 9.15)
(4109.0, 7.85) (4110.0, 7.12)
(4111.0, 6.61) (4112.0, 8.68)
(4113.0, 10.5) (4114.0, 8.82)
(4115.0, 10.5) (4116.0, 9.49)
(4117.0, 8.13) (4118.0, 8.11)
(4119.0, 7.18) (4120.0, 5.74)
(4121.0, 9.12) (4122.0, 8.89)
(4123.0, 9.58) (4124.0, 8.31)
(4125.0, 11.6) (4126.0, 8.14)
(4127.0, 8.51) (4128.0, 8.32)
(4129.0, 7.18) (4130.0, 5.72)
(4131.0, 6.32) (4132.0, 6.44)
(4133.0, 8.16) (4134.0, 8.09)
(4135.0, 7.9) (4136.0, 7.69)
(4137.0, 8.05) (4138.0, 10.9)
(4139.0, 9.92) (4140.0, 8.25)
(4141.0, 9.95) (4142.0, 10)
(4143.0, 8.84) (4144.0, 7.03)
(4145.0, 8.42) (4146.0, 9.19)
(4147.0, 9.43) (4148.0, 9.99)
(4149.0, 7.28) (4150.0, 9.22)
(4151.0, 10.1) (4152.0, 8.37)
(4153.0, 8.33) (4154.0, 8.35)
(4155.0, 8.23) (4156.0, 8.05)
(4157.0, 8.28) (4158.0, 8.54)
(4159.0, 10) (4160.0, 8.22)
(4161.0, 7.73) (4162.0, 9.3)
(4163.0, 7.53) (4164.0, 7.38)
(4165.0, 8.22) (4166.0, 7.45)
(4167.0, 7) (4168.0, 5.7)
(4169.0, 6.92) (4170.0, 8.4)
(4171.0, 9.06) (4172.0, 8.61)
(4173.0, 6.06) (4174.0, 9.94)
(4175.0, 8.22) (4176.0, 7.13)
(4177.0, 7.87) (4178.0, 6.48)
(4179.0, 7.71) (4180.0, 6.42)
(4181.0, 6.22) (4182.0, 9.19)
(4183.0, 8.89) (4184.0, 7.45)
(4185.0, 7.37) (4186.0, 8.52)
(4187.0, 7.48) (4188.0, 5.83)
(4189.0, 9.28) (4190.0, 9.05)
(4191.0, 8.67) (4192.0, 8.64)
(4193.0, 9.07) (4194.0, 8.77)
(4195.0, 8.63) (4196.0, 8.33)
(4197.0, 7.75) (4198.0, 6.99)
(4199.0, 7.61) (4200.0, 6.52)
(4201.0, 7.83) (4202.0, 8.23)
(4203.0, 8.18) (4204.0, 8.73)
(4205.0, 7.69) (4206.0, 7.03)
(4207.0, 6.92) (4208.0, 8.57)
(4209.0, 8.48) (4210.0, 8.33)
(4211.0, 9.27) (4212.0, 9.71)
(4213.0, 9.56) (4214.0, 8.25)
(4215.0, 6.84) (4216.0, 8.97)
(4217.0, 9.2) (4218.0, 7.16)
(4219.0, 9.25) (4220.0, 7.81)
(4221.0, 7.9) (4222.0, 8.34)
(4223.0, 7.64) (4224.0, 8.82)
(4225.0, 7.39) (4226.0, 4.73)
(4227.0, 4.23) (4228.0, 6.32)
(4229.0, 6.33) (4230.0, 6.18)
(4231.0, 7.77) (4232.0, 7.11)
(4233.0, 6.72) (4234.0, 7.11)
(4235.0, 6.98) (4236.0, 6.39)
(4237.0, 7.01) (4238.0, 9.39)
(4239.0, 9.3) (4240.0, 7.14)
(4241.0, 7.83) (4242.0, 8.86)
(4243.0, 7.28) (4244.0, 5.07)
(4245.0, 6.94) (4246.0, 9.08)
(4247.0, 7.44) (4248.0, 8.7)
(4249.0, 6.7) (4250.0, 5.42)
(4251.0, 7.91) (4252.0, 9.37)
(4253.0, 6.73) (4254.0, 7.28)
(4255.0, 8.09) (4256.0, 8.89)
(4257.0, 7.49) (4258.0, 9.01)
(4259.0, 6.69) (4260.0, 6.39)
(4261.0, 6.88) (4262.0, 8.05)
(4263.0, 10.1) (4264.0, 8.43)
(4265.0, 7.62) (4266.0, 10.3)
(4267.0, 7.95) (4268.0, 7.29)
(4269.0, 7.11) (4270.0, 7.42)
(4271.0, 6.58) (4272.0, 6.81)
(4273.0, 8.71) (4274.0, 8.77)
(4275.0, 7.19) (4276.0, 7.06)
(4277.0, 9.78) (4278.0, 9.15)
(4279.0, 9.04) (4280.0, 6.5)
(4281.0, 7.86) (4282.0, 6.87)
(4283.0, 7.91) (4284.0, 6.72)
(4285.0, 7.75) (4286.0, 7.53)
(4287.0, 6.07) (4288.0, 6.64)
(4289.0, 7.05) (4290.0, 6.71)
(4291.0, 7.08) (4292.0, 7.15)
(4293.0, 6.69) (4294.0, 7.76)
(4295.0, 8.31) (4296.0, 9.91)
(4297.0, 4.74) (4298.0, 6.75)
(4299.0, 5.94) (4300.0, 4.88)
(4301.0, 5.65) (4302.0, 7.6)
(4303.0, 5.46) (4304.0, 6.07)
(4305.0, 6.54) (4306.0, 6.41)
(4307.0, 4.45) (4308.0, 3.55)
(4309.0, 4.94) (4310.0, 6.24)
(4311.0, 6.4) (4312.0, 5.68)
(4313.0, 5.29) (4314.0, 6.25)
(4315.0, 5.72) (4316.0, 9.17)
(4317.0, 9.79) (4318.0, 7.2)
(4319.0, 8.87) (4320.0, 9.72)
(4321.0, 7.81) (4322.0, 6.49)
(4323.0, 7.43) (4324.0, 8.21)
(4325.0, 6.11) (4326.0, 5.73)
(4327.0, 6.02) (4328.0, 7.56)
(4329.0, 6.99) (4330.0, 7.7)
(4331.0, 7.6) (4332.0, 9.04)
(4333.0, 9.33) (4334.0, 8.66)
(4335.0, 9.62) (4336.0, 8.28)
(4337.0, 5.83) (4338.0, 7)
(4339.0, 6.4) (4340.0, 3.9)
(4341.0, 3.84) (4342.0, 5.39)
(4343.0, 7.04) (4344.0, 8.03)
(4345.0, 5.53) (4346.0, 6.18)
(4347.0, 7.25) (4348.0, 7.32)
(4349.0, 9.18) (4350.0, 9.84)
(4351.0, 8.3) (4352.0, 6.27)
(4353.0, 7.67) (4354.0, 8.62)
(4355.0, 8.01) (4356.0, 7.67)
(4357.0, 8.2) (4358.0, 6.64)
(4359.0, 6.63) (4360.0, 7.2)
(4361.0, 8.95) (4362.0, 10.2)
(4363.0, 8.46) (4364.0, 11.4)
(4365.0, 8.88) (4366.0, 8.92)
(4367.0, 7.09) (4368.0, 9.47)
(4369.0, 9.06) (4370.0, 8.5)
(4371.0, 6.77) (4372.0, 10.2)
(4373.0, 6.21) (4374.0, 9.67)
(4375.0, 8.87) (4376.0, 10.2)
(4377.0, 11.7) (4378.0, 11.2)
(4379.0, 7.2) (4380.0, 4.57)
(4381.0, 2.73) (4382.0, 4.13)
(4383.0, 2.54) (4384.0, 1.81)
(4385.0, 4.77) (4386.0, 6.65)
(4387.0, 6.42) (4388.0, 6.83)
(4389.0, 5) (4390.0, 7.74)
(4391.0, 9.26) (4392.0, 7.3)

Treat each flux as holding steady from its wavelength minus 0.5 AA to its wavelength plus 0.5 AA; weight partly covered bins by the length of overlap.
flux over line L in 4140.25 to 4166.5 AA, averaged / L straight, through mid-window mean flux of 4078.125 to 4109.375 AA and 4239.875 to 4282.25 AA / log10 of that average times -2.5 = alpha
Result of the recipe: -0.120 mag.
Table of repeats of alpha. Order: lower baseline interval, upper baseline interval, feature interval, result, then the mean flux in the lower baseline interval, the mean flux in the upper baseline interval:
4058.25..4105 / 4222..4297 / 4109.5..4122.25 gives -0.07 mag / 7.89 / 7.51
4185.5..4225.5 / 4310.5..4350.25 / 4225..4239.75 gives 0.16 mag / 8.18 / 7.22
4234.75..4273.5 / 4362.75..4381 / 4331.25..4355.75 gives 0.15 mag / 7.71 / 8.64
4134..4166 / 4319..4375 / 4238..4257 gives 0.07 mag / 8.64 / 7.73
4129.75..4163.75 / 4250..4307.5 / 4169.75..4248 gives 0.02 mag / 8.48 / 7.37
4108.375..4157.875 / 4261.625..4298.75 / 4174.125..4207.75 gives 0.04 mag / 8.47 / 7.65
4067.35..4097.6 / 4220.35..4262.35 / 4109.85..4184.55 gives -0.06 mag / 8.07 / 7.35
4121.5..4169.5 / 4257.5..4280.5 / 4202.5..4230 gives 0.04 mag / 8.35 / 7.95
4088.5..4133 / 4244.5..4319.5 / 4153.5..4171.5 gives -0.05 mag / 7.78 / 7.26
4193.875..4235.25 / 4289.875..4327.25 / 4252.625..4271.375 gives -0.09 mag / 7.71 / 6.71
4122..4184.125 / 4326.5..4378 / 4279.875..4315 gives 0.23 mag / 8.23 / 7.94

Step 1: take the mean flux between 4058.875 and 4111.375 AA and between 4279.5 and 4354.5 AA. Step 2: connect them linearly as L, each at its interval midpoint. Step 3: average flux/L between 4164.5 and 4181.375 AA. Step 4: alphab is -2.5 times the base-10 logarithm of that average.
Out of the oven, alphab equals 0.01 mag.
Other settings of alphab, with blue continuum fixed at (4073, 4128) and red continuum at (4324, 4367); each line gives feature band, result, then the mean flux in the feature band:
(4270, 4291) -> 0.02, 7.52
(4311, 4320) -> 0.04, 7.34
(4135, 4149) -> -0.13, 8.95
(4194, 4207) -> 0.00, 7.8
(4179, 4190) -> 0.02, 7.73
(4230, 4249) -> 0.04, 7.5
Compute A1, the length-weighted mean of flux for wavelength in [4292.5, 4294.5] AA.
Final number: 7.22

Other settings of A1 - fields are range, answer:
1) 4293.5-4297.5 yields 7.68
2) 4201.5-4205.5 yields 8.21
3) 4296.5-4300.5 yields 5.58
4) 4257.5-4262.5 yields 7.4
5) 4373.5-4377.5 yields 10.1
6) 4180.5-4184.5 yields 7.94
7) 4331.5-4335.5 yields 9.16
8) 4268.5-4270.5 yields 7.27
